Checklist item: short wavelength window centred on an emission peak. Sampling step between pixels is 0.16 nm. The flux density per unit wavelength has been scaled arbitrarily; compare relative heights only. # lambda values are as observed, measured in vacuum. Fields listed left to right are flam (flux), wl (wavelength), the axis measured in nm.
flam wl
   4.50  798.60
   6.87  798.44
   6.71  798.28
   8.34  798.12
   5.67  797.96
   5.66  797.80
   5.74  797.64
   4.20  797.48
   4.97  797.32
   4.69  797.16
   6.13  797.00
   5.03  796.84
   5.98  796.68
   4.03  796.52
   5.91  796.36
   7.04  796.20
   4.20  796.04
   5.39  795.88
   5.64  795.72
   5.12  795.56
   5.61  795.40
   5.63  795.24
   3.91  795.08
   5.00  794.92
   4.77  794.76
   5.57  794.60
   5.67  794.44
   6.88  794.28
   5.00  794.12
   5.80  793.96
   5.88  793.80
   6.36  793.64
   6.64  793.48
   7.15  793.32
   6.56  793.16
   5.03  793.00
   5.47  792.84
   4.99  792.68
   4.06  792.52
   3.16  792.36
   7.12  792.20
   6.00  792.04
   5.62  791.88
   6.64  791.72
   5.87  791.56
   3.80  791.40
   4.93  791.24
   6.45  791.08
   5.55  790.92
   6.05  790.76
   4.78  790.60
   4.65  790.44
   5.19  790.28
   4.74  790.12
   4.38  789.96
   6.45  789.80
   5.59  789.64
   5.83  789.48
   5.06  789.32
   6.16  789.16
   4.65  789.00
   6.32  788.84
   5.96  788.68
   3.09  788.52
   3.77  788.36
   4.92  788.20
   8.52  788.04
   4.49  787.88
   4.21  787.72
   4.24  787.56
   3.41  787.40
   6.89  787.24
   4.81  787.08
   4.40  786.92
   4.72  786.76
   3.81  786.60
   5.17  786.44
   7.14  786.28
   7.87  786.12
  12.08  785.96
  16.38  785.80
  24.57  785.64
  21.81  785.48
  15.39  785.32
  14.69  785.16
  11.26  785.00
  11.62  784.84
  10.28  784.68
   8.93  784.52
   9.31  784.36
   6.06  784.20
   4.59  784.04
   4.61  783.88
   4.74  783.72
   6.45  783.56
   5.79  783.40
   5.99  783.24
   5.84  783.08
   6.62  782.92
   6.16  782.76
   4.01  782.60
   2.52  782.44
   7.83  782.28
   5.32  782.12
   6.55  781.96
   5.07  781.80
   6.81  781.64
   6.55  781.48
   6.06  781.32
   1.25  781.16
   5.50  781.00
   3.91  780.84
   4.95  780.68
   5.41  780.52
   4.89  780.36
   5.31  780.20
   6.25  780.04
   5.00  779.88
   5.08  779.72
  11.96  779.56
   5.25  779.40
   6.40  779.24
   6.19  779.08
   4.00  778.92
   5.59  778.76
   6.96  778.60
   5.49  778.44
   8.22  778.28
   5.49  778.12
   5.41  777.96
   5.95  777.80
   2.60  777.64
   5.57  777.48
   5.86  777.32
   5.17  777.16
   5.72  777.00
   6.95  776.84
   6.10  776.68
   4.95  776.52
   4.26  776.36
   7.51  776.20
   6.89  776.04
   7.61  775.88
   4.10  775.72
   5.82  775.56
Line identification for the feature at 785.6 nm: Hbeta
